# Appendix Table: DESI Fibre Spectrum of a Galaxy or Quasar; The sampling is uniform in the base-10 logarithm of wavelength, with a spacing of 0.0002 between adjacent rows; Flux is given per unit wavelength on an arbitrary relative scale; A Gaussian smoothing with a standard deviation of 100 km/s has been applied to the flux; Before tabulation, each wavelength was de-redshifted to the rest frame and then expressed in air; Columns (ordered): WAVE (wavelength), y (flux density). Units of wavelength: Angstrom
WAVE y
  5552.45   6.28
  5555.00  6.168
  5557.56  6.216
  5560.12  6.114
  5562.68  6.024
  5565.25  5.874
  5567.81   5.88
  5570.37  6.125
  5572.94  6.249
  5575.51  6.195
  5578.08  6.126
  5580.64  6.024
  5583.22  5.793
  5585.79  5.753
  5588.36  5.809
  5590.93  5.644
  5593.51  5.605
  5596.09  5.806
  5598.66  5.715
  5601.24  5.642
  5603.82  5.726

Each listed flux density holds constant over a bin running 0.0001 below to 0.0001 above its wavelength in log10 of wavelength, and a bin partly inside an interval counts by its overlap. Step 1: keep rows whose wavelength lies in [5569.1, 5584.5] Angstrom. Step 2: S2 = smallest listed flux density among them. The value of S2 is 5.793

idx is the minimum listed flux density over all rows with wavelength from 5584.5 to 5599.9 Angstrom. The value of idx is 5.605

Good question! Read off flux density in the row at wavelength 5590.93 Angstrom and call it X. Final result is 5.644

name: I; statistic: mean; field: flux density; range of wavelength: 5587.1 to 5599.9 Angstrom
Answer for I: 5.72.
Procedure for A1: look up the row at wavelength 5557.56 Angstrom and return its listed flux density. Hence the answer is 6.216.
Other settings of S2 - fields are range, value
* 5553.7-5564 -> 6.024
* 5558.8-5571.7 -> 5.874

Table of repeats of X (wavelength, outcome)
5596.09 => 5.806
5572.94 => 6.249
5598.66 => 5.715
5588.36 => 5.809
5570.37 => 6.125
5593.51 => 5.605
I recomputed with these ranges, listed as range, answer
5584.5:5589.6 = 5.79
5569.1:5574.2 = 6.18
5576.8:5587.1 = 5.93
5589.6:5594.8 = 5.62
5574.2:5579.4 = 6.17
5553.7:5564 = 6.13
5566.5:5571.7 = 6.01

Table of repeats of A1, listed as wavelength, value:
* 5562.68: 6.024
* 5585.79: 5.753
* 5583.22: 5.793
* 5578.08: 6.126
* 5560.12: 6.114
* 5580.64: 6.024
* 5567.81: 5.88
